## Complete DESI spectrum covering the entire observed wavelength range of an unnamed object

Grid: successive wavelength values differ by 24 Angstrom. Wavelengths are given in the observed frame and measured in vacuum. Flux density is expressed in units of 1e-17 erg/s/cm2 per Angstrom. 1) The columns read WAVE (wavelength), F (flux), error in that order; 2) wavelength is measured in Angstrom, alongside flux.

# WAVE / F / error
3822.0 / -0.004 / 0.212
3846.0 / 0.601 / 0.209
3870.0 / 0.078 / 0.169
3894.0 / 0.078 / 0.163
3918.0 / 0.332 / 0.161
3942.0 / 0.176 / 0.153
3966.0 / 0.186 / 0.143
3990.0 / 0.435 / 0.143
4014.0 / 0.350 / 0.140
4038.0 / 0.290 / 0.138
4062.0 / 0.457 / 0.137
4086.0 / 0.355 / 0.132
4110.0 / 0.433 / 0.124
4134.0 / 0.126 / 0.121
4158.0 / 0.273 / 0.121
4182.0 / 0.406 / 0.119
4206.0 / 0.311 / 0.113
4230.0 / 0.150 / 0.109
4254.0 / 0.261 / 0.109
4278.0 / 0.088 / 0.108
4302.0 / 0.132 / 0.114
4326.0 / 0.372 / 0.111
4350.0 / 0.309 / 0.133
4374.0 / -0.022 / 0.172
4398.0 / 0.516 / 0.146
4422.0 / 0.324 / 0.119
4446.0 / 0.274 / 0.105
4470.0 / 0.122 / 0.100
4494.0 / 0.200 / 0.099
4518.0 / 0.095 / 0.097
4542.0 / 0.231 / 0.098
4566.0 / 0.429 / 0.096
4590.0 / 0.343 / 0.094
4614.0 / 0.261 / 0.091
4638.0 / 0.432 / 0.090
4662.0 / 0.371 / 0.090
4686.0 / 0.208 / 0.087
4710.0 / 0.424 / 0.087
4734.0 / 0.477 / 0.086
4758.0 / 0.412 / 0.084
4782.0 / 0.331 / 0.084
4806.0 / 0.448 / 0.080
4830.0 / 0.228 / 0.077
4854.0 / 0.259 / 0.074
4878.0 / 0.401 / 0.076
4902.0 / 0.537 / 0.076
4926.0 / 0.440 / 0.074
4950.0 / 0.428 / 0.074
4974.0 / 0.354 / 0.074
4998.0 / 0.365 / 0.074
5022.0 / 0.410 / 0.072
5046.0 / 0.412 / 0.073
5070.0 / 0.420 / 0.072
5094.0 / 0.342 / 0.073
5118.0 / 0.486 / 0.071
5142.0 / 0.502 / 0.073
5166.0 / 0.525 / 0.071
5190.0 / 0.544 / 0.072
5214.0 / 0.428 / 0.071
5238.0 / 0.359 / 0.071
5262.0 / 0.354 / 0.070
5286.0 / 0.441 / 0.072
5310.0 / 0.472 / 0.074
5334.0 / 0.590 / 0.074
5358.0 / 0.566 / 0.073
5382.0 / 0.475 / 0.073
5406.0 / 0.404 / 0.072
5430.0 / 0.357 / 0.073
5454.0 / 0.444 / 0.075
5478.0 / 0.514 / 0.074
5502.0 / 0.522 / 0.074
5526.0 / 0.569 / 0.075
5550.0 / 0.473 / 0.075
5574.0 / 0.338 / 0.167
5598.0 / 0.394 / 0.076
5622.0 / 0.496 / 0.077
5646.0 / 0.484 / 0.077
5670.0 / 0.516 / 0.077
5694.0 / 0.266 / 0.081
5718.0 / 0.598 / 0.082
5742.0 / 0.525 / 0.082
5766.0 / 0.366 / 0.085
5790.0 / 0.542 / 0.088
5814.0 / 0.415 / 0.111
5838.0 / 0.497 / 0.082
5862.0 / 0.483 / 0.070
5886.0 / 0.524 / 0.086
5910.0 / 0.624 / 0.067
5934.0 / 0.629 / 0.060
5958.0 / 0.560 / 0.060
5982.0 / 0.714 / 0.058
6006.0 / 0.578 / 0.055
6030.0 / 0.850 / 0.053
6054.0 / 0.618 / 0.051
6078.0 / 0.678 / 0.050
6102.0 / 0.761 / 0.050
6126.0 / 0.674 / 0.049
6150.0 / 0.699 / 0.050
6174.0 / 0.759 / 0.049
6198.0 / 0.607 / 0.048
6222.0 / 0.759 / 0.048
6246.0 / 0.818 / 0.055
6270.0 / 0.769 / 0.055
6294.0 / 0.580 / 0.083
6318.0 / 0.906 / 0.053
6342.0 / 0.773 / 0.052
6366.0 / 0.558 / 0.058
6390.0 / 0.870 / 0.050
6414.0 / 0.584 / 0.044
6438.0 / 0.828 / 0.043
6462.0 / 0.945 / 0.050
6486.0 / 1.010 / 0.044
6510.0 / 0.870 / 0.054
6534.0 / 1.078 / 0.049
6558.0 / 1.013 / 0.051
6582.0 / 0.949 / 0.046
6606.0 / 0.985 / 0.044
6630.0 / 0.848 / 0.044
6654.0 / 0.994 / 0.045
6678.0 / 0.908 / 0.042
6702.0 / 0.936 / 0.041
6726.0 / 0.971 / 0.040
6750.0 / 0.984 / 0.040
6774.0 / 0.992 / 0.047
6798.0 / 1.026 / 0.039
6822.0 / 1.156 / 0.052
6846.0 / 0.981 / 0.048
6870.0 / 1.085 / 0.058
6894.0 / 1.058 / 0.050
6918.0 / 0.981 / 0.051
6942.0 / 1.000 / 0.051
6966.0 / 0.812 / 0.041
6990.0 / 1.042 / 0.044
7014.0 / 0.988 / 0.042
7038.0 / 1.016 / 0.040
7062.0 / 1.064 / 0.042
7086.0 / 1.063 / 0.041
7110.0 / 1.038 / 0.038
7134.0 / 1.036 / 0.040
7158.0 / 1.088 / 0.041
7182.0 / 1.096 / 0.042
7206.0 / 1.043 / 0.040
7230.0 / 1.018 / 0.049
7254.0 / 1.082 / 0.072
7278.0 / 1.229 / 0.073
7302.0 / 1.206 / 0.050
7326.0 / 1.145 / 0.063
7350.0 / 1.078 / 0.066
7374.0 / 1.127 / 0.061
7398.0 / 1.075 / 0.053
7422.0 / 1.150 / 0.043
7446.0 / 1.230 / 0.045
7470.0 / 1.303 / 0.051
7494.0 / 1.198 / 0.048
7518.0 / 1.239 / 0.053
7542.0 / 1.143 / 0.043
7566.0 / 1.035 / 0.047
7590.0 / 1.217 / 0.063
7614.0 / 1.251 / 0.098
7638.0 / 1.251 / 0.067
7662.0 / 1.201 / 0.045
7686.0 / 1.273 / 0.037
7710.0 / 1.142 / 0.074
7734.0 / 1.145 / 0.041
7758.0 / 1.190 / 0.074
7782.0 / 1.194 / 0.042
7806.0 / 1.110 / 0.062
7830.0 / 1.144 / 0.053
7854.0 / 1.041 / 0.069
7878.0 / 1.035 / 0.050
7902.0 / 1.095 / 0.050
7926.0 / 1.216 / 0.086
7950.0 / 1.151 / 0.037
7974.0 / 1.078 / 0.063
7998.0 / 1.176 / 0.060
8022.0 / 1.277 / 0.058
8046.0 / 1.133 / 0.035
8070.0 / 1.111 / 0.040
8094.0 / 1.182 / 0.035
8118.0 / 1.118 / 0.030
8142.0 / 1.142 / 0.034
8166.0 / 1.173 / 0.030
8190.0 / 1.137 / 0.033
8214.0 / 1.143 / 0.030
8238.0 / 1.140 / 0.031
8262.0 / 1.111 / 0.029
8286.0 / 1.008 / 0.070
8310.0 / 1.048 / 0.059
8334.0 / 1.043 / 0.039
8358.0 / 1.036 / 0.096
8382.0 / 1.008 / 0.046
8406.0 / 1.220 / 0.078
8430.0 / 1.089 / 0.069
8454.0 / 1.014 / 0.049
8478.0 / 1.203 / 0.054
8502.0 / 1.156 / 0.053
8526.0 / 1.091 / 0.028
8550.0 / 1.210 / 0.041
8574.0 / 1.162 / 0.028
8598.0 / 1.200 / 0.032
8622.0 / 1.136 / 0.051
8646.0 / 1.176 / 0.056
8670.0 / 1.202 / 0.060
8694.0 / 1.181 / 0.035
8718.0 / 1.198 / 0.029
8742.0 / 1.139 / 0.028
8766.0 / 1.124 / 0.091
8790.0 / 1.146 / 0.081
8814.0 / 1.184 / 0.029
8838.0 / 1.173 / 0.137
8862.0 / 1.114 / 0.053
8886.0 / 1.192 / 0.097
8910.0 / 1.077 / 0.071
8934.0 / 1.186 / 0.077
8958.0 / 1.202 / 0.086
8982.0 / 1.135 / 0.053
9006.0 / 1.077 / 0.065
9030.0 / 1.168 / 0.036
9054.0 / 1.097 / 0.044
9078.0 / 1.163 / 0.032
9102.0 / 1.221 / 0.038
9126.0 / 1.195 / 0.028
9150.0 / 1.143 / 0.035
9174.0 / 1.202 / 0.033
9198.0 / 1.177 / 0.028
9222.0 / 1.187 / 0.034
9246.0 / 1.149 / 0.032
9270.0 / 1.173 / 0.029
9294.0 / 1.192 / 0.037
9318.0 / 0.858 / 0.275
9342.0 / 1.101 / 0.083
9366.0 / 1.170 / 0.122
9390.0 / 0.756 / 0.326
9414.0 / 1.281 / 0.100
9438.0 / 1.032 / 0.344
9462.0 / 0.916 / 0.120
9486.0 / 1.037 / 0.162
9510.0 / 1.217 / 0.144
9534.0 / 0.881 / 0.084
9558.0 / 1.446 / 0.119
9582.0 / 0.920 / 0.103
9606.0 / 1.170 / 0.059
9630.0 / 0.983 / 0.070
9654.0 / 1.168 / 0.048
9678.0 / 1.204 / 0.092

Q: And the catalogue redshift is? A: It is 0.617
